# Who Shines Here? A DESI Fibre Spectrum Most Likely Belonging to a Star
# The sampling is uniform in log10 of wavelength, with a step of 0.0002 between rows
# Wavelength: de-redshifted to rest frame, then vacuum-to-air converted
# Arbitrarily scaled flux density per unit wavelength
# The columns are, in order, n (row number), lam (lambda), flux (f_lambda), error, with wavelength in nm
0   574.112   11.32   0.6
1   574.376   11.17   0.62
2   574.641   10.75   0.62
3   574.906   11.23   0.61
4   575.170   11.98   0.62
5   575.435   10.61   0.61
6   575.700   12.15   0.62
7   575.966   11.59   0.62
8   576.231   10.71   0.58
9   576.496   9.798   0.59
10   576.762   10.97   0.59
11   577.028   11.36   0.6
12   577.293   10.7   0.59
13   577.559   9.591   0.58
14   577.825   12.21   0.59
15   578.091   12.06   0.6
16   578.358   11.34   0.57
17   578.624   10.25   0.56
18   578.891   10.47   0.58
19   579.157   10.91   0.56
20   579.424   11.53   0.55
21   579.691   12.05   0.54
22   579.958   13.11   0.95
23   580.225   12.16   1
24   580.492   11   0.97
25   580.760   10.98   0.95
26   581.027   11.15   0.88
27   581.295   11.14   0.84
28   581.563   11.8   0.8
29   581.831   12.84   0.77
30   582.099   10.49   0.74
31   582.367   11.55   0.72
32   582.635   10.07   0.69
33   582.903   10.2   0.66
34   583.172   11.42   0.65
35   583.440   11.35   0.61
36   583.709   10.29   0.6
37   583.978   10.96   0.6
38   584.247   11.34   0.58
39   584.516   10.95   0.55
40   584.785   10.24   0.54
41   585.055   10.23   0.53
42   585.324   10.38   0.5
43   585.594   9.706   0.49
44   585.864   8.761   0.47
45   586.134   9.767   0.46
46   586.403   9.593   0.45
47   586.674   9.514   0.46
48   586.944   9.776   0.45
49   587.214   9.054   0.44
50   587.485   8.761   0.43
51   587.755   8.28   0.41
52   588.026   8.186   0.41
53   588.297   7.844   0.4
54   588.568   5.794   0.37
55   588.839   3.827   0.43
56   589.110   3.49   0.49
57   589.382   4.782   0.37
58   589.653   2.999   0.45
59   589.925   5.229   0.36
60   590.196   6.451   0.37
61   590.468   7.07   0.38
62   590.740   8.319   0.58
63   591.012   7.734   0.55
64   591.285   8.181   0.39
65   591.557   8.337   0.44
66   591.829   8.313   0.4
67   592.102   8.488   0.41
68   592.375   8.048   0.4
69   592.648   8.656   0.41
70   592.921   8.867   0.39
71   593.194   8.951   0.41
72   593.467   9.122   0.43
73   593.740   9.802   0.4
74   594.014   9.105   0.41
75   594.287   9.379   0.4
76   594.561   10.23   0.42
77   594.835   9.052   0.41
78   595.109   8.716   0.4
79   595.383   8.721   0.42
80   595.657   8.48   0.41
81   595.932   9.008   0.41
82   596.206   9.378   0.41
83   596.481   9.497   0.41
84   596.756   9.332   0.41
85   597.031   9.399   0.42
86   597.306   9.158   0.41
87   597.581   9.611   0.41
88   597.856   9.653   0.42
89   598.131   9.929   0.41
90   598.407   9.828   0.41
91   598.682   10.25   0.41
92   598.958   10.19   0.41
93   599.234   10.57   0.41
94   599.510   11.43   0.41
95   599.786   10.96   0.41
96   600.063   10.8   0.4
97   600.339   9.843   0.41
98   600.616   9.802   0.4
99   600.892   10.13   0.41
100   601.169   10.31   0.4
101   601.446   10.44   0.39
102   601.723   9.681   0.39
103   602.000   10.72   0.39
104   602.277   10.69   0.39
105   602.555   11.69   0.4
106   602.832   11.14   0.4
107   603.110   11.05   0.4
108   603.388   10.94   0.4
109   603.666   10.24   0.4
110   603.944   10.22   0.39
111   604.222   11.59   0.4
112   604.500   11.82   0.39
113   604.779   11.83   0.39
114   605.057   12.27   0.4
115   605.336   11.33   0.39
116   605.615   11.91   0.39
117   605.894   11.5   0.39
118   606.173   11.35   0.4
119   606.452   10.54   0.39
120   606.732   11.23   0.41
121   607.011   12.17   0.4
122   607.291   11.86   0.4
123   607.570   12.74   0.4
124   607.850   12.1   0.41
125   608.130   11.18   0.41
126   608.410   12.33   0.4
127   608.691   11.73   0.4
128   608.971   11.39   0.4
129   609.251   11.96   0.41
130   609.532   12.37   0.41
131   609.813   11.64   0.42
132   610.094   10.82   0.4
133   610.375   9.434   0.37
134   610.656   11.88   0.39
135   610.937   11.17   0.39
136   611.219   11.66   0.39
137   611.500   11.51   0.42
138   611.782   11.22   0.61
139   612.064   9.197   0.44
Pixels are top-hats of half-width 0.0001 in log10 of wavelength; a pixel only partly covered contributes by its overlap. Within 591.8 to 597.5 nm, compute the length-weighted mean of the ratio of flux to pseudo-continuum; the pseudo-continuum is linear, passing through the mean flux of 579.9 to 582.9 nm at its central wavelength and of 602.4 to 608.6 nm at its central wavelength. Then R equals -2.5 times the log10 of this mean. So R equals 0.255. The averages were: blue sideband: 11.4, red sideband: 11.5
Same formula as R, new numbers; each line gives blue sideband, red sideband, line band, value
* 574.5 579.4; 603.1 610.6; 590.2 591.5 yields 0.41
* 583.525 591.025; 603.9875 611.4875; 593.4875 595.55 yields 0.02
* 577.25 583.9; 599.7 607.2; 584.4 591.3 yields 0.38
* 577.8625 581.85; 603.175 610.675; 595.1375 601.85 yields 0.17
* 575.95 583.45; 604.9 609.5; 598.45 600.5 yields 0.10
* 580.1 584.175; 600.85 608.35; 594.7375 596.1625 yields 0.26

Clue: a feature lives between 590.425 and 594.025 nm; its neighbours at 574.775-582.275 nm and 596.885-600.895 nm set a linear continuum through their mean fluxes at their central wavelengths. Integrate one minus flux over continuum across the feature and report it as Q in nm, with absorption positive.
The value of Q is 0.68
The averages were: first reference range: 11.3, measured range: 8.52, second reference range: 10.1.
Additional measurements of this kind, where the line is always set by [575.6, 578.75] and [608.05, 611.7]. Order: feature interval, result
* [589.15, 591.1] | 0.921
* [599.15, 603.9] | 0.315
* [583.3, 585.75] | 0.121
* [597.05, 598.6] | 0.229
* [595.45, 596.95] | 0.287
